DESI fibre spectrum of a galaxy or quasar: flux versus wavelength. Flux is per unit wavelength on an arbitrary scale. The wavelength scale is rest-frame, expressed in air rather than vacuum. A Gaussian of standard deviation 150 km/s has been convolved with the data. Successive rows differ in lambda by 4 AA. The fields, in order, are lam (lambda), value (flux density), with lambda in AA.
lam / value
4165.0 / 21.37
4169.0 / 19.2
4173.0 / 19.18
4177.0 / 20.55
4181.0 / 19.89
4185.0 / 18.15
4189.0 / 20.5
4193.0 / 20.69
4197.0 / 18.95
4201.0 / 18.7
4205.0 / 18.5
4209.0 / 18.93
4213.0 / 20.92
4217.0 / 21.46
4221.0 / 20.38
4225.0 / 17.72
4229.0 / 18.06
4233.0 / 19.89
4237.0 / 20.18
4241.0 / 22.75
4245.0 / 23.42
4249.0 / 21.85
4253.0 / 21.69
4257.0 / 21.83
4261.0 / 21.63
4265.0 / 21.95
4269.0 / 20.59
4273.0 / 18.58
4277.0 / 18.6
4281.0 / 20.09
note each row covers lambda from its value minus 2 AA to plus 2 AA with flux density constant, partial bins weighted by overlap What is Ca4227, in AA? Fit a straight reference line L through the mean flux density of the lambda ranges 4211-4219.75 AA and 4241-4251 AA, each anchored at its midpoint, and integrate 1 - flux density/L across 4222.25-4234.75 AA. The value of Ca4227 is 1.8 AA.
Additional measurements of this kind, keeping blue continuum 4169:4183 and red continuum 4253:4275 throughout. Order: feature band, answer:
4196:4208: 0.8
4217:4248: 0.1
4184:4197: 0.1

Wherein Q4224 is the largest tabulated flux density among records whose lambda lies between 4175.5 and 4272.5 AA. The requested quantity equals 23.42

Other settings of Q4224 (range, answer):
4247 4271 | 21.95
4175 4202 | 20.69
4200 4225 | 21.46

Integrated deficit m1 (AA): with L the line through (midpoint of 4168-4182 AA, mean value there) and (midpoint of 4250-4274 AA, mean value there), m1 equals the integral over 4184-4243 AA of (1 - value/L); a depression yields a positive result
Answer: 1.8 AA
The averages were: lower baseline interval 19.7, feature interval 19.7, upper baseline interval 21.2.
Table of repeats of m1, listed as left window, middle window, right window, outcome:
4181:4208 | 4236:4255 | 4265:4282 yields -2.4 AA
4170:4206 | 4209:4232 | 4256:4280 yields 0.3 AA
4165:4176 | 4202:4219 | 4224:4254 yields 0.4 AA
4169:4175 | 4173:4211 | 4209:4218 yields 0.9 AA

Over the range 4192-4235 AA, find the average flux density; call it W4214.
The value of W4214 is 19.4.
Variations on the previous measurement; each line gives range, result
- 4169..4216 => 19.6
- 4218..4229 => 19.1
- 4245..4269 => 21.8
